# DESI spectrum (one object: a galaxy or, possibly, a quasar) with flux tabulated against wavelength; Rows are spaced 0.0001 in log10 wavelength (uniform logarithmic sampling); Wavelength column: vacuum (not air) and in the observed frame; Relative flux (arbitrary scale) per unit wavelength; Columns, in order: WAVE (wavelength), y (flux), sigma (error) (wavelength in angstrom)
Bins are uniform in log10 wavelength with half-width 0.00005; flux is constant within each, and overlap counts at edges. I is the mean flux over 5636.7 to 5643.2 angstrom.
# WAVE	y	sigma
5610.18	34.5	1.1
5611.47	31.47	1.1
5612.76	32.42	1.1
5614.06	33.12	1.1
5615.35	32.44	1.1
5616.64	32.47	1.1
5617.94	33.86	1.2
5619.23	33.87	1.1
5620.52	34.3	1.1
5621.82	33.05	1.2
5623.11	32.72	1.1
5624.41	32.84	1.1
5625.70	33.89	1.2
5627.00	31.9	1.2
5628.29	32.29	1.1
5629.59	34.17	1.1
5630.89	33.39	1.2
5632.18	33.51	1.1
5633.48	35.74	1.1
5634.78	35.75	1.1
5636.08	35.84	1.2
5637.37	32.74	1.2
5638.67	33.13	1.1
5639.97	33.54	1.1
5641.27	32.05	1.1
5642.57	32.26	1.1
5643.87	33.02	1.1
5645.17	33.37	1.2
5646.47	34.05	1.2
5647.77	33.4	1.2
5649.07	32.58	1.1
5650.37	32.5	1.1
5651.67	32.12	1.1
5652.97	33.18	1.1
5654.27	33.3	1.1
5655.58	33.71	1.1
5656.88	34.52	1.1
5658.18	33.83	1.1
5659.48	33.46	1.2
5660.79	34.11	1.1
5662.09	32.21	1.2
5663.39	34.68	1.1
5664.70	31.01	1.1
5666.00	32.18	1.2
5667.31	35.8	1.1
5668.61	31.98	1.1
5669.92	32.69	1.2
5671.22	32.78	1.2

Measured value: 32.8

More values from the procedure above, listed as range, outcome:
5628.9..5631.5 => 33.7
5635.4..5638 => 34.4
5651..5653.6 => 32.7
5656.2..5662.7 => 33.7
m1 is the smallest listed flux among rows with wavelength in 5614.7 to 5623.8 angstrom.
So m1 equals 32.44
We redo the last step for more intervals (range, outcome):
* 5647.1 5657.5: 32.12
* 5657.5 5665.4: 31.01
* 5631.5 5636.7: 33.51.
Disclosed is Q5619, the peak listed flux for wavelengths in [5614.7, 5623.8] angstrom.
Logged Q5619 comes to 34.3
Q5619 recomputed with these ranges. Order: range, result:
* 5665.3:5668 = 35.8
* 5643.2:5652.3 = 34.05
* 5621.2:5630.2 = 34.17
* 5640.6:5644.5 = 33.02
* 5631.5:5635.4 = 35.75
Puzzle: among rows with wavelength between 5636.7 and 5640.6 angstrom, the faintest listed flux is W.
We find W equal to 32.74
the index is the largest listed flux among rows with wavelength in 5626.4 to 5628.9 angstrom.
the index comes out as 32.29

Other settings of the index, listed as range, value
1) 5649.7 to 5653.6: 33.18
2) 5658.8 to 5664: 34.68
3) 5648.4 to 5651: 32.58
